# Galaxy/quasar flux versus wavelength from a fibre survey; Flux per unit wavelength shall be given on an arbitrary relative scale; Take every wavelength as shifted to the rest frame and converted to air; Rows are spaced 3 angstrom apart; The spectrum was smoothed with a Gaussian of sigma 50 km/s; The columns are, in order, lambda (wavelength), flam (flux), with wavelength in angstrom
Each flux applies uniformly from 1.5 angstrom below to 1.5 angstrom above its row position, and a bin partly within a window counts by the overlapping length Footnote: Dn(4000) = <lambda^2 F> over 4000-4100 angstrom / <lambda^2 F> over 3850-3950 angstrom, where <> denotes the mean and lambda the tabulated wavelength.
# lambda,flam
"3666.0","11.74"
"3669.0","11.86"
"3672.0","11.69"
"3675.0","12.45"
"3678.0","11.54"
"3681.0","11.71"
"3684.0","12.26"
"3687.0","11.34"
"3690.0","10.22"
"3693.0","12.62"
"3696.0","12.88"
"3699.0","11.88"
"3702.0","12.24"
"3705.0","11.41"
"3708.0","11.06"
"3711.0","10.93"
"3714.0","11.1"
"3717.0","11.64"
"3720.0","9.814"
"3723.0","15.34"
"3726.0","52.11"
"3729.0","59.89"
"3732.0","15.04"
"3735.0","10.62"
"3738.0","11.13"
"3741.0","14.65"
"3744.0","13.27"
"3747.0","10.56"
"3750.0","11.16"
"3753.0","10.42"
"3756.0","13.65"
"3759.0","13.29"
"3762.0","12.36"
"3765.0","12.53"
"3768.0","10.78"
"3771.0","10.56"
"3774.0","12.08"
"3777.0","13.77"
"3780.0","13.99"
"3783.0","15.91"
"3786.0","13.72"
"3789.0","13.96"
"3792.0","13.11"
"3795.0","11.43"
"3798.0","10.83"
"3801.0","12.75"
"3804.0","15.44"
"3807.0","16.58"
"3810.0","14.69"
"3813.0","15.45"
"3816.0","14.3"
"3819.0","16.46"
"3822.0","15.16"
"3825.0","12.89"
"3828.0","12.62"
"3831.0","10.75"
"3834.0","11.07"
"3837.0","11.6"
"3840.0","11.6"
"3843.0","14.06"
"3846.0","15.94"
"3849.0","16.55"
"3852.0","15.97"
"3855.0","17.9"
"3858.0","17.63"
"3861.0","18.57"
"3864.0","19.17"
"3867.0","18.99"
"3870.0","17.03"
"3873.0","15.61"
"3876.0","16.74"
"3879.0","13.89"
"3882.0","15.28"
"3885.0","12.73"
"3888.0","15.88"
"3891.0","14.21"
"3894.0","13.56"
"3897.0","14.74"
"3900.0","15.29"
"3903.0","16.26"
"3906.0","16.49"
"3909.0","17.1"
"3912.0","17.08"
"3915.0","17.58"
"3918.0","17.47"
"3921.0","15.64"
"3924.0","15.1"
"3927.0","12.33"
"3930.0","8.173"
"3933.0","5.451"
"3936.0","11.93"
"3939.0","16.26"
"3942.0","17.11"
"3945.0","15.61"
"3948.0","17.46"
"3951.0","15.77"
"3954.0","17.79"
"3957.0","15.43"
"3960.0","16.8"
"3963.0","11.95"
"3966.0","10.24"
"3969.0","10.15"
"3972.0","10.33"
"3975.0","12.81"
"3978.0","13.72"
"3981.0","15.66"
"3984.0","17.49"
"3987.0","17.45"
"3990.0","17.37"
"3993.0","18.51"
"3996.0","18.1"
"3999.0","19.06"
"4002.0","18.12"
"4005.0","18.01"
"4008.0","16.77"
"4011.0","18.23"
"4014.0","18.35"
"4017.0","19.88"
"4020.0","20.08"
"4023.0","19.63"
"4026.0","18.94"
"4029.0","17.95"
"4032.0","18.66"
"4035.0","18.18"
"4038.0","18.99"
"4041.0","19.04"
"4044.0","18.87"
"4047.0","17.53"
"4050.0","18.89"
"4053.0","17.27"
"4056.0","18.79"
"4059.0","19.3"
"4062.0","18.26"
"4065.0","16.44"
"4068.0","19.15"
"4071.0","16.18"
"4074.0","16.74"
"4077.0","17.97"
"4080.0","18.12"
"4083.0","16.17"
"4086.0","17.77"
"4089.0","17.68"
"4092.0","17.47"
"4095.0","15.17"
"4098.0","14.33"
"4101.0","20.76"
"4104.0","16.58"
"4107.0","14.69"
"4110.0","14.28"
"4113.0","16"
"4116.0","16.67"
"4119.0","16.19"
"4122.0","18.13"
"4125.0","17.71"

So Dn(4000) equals 1.3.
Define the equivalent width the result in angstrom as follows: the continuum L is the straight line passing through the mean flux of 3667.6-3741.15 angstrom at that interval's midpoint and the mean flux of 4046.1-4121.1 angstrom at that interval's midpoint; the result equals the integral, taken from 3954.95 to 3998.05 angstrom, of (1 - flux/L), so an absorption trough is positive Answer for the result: 4.9 angstrom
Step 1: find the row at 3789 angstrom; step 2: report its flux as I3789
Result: 13.96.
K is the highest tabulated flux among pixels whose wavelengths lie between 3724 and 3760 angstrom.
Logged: 59.89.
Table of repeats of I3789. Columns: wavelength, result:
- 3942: 17.11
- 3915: 17.58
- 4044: 18.87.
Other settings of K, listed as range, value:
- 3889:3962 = 17.79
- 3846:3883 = 19.17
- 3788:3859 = 17.9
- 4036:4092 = 19.3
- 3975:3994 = 18.51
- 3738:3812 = 16.58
